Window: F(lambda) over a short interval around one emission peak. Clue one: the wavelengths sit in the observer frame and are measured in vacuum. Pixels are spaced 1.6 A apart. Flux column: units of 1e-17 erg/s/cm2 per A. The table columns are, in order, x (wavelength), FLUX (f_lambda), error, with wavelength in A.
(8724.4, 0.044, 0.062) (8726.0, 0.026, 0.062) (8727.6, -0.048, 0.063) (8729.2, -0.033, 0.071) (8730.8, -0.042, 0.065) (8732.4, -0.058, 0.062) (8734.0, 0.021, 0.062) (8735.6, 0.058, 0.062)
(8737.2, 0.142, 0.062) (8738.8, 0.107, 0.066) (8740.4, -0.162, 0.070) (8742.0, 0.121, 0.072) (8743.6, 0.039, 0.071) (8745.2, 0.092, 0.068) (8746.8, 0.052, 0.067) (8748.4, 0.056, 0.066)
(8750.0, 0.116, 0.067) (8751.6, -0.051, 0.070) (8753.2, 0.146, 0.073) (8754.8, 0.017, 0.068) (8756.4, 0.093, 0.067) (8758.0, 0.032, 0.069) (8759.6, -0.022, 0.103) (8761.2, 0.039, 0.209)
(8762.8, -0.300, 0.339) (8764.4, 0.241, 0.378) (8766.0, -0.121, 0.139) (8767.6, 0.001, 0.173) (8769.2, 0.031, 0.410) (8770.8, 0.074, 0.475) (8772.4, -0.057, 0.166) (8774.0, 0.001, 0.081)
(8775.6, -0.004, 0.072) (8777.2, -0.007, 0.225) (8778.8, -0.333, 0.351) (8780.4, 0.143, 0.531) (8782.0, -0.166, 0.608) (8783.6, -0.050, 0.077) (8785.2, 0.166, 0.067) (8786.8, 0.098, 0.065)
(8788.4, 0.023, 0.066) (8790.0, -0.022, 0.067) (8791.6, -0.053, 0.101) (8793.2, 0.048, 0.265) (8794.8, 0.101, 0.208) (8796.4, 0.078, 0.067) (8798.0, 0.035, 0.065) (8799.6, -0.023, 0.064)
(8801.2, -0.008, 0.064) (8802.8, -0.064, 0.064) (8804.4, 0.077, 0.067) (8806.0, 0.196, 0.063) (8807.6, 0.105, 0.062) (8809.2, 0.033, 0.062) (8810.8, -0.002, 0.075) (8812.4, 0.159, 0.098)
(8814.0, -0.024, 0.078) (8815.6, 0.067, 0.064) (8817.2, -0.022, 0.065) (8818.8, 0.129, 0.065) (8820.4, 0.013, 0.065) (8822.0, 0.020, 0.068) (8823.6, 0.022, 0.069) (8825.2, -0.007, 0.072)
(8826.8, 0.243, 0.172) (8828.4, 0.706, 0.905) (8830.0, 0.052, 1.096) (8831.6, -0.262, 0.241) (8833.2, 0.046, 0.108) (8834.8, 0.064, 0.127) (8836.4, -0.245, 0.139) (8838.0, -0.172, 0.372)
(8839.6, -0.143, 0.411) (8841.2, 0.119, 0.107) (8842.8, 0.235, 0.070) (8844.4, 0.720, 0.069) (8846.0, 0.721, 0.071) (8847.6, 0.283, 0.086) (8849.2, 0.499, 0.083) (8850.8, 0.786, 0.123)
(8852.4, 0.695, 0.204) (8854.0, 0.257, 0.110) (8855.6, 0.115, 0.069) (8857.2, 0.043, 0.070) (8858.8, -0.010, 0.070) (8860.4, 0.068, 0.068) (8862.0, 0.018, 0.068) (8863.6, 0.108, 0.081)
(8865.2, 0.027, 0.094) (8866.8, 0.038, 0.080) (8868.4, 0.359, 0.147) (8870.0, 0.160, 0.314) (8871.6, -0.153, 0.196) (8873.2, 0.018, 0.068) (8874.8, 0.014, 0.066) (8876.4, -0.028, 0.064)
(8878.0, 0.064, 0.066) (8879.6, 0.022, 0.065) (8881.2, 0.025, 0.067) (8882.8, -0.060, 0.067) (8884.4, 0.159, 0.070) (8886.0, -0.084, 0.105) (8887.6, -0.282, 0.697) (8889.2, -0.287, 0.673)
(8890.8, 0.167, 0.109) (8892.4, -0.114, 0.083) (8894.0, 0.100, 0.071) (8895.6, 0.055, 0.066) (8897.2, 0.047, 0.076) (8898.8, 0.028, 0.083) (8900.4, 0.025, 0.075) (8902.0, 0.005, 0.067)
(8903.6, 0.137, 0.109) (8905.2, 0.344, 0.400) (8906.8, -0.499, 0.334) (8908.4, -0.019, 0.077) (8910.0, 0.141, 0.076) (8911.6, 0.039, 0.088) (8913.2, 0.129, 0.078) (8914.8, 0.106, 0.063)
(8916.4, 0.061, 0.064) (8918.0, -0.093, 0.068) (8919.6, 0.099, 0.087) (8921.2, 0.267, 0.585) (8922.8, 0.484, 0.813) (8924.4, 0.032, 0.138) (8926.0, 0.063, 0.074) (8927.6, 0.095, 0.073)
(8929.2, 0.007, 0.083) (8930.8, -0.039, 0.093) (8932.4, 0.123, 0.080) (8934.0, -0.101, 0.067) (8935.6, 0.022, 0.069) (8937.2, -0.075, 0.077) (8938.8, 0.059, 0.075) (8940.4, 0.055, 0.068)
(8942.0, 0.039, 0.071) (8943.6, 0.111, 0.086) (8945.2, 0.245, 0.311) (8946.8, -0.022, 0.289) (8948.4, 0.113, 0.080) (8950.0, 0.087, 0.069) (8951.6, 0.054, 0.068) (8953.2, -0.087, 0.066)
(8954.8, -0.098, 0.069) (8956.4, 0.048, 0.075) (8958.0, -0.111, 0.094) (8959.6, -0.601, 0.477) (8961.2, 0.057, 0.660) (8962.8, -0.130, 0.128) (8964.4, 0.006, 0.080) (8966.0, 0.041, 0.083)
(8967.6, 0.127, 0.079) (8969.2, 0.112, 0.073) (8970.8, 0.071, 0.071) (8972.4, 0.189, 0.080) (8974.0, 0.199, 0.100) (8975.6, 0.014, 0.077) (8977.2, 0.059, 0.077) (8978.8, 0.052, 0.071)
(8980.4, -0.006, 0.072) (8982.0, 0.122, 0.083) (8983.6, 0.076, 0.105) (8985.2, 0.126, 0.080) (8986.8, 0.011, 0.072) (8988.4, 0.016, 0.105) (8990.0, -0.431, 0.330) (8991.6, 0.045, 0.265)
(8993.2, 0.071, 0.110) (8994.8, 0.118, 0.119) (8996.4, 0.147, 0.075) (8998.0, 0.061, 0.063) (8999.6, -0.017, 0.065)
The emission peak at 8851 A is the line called [O II]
